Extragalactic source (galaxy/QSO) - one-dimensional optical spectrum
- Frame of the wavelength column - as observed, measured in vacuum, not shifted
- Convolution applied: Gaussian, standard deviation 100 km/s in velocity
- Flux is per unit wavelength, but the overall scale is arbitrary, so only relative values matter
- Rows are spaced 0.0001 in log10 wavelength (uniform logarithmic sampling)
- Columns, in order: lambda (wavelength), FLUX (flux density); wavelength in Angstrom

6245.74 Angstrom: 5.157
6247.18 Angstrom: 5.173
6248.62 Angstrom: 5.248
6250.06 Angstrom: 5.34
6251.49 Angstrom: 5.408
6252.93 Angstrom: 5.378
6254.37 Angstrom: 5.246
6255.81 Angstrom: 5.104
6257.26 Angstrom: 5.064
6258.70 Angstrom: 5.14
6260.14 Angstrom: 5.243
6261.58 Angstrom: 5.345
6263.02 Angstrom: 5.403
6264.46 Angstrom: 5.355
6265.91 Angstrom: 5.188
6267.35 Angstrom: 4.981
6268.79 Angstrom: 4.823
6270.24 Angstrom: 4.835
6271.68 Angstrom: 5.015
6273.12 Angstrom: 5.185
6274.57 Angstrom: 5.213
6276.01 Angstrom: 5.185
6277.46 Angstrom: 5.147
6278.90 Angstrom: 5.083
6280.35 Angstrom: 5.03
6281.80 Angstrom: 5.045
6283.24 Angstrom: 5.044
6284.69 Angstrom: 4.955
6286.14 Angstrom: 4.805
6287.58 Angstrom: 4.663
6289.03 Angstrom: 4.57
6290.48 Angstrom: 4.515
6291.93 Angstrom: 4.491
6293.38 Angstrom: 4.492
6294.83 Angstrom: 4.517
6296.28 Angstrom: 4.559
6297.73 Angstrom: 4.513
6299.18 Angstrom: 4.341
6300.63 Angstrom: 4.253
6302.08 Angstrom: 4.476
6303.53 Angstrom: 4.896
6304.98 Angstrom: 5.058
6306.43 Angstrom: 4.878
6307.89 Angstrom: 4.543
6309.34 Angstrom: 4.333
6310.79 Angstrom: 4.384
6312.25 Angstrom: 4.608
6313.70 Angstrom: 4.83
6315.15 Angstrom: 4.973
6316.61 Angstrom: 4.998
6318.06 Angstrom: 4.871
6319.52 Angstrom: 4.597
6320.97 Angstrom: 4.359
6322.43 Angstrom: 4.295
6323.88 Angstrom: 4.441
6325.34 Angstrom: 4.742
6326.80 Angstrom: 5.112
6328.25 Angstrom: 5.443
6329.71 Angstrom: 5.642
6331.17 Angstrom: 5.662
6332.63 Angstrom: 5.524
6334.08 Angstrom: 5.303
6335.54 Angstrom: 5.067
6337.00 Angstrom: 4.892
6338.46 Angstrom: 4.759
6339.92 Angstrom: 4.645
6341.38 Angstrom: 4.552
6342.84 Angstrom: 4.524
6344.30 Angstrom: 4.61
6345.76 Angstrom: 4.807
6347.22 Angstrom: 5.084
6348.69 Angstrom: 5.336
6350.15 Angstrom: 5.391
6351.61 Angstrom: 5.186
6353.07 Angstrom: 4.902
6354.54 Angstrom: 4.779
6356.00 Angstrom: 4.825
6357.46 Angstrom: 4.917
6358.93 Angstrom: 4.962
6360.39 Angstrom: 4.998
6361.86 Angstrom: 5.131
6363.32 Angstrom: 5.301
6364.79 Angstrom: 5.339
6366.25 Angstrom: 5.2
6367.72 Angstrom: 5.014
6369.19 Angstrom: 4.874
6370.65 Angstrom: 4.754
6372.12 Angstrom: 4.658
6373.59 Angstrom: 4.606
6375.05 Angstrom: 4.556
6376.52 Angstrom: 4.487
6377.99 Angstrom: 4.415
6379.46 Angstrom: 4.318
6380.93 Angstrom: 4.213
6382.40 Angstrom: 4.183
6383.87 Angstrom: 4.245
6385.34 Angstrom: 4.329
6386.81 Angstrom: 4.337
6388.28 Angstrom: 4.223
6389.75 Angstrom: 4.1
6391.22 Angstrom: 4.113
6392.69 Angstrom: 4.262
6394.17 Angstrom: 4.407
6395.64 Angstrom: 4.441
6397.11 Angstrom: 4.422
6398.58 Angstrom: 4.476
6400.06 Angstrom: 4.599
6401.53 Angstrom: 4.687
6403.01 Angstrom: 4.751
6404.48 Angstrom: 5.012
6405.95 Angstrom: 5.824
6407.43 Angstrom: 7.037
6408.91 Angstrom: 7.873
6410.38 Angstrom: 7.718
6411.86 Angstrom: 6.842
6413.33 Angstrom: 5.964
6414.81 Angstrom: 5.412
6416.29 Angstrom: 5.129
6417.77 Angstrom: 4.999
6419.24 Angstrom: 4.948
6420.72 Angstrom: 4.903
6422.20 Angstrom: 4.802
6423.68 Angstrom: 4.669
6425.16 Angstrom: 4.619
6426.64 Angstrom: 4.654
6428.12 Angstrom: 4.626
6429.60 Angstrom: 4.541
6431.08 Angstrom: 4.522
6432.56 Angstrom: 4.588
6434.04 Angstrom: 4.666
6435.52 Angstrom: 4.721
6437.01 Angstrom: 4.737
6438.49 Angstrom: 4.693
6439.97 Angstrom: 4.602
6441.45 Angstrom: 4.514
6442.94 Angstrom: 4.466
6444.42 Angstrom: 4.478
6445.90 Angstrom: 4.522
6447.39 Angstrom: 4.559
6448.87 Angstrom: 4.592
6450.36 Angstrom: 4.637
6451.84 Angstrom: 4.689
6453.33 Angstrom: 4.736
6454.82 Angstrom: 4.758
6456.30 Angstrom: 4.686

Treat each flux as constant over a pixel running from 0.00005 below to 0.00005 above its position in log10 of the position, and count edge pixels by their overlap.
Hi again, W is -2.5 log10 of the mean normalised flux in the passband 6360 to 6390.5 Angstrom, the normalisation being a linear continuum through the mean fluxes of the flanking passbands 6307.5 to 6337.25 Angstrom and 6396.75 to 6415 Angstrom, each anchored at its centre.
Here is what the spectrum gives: 0.18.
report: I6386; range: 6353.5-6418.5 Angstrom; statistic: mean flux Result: 4.97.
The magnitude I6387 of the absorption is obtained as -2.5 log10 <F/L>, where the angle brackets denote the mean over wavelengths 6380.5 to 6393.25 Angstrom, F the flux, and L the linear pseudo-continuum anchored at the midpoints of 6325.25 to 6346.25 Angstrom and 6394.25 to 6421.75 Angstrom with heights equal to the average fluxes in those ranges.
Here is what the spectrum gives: 0.25 mag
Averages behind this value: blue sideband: 5.03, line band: 4.22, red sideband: 5.47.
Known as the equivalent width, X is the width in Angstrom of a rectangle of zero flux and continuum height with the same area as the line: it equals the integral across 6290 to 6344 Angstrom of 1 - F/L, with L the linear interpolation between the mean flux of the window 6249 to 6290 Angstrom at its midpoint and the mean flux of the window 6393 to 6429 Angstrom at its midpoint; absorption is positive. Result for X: 4.1 Angstrom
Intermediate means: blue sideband 5.1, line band 4.76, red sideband 5.27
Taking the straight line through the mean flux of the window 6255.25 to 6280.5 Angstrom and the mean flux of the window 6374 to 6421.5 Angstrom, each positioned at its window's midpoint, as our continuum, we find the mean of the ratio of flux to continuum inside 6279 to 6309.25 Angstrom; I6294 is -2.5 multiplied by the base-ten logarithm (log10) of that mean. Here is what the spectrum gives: 0.09 mag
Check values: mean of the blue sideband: 5.13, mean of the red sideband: 4.97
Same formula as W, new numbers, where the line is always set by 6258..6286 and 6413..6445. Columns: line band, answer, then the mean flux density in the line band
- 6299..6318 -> 0.08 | 4.68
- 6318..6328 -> 0.08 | 4.65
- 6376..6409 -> 0.04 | 4.67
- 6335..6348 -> 0.04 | 4.77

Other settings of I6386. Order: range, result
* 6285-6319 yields 4.64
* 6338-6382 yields 4.83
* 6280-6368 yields 4.85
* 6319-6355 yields 4.95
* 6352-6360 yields 4.9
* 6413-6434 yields 4.85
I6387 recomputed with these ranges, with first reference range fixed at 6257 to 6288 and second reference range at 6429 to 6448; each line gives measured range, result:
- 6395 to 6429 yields -0.14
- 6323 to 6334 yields -0.06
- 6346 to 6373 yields -0.05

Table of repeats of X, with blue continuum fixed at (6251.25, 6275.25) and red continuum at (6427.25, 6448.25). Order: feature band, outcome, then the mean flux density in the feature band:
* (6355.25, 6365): -0.42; 5.05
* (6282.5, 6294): 0.88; 4.7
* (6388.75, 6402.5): 0.98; 4.39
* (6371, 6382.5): 0.81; 4.45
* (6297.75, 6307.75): 0.80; 4.63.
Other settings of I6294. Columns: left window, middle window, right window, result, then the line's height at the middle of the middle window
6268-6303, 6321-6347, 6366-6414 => -0.02 mag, 4.85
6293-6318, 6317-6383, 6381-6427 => -0.01 mag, 4.81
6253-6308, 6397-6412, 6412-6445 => -0.19 mag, 4.84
